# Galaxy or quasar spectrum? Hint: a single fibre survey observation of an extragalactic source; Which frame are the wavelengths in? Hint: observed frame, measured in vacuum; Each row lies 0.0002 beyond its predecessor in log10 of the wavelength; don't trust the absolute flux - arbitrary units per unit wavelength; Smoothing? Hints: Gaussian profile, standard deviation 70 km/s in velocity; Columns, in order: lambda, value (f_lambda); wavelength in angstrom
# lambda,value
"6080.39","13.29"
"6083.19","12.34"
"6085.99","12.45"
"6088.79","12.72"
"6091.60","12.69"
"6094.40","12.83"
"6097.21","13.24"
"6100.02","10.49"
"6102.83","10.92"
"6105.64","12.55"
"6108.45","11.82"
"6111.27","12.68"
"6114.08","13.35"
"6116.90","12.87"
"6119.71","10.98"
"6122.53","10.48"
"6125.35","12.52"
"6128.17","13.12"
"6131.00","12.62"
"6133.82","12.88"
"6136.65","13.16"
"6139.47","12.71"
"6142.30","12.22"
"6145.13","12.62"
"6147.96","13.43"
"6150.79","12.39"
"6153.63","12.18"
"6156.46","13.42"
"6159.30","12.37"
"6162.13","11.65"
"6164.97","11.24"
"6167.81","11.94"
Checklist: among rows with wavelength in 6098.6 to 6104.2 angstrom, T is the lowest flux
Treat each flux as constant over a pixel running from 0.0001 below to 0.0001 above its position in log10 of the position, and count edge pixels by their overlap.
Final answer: 10.49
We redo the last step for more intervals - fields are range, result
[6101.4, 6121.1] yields 10.92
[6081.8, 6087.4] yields 12.34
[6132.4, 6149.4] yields 12.22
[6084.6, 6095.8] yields 12.45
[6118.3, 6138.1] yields 10.48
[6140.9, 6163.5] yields 11.65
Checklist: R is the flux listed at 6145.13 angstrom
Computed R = 12.62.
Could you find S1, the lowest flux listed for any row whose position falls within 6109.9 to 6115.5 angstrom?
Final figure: 12.68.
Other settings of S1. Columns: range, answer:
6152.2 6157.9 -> 12.18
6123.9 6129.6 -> 12.52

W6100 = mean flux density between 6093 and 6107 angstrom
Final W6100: 12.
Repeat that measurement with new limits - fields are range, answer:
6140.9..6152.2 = 12.7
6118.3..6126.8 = 11.3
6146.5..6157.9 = 12.8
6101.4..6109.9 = 11.8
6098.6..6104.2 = 10.7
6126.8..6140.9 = 12.9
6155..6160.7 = 12.9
